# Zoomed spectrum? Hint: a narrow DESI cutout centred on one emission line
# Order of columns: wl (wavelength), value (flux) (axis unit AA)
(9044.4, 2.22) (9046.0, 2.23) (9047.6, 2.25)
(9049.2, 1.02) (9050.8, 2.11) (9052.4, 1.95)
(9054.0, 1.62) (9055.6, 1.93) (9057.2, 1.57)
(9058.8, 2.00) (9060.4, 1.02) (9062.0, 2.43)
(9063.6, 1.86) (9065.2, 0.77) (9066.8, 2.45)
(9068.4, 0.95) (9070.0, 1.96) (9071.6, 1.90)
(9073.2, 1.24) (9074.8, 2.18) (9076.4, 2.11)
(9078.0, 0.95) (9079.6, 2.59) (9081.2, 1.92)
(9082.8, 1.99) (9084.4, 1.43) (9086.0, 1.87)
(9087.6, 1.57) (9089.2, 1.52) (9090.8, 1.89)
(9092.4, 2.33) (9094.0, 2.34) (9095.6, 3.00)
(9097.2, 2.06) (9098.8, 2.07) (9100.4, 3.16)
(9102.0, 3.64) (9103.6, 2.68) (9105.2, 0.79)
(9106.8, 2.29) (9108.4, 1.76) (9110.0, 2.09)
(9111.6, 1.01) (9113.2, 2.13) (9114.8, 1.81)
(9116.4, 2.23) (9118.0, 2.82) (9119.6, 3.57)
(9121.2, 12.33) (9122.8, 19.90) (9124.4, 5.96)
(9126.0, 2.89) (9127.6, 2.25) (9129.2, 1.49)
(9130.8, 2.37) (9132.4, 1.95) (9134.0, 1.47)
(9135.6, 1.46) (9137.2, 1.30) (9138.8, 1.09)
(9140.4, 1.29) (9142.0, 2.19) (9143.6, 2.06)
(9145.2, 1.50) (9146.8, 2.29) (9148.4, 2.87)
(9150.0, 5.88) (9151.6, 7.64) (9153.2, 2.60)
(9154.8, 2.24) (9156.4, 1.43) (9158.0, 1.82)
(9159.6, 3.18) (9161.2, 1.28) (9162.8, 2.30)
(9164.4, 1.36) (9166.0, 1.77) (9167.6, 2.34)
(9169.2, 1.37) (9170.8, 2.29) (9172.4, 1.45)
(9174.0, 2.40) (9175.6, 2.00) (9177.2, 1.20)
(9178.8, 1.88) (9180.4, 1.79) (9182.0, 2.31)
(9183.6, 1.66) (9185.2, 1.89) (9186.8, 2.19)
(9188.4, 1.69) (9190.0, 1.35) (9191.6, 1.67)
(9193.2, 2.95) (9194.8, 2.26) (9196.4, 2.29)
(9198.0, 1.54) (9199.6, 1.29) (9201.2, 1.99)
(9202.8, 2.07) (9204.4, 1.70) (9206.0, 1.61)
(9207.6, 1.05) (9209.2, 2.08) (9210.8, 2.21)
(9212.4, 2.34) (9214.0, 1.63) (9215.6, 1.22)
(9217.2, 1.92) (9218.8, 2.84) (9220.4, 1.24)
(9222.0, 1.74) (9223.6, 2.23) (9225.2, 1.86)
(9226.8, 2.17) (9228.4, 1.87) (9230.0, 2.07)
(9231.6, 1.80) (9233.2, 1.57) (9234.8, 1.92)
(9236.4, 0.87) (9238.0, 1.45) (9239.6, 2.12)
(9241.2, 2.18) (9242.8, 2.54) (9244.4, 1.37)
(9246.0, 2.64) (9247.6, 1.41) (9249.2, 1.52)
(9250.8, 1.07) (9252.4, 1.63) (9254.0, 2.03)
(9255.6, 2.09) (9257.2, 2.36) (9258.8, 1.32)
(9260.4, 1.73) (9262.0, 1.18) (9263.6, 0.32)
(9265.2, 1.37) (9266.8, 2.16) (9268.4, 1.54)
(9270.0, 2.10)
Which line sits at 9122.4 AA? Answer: H-alpha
